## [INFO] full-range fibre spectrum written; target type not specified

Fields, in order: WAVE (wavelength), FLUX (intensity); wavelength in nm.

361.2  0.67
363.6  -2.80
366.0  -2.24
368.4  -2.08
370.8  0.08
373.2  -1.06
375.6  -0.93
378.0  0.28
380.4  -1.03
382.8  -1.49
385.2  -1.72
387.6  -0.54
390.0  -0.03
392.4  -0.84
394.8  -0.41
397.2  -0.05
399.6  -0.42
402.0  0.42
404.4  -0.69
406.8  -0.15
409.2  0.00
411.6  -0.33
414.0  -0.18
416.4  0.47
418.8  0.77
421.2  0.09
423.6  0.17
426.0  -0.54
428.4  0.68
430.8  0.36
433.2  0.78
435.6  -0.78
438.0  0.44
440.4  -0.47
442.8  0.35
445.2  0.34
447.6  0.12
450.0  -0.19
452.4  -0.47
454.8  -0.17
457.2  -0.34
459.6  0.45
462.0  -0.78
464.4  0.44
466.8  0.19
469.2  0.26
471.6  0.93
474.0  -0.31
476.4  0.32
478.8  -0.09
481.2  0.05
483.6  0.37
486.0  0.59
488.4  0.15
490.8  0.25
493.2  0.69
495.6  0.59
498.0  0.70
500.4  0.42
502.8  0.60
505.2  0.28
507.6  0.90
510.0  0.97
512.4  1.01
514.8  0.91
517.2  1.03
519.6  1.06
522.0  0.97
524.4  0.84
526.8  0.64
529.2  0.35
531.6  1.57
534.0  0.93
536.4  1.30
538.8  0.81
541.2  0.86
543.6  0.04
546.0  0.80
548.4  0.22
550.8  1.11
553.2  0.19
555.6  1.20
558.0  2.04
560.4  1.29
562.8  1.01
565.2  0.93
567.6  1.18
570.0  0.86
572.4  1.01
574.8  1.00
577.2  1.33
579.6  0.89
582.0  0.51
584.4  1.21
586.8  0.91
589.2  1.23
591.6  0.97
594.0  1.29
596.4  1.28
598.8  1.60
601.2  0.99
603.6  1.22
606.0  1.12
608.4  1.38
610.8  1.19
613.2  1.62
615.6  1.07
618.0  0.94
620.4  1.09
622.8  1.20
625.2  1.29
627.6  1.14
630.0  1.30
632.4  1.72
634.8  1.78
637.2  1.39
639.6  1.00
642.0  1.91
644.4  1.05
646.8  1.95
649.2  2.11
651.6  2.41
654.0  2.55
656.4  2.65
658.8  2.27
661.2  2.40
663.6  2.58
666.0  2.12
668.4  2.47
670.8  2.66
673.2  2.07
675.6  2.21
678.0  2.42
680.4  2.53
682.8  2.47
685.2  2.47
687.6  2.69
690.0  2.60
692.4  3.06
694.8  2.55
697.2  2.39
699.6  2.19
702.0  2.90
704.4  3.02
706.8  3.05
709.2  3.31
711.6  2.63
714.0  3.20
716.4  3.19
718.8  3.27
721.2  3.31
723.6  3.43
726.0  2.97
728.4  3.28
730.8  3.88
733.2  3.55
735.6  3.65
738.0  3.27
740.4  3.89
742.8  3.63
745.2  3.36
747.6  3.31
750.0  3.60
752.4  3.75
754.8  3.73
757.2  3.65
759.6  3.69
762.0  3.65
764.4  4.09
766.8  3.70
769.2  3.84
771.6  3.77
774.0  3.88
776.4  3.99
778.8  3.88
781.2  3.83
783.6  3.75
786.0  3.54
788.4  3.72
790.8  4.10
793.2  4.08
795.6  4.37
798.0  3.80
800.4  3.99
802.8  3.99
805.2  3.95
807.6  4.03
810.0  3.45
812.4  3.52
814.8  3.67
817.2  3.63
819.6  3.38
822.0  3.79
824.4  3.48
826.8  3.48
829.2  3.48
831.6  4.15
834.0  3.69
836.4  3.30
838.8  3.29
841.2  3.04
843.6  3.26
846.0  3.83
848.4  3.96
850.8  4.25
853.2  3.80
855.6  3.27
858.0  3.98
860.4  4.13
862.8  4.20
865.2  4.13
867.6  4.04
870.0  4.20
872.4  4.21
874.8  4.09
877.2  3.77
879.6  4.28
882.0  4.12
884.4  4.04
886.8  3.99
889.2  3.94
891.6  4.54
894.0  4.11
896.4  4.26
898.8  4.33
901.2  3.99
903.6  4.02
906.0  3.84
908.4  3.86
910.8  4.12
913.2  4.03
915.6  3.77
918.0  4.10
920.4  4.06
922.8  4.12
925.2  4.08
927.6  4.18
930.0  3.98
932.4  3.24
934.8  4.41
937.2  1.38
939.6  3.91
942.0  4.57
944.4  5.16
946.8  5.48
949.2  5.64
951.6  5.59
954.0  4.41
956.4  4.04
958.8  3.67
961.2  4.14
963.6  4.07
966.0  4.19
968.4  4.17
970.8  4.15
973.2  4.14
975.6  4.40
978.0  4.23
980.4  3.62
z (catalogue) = 0.624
